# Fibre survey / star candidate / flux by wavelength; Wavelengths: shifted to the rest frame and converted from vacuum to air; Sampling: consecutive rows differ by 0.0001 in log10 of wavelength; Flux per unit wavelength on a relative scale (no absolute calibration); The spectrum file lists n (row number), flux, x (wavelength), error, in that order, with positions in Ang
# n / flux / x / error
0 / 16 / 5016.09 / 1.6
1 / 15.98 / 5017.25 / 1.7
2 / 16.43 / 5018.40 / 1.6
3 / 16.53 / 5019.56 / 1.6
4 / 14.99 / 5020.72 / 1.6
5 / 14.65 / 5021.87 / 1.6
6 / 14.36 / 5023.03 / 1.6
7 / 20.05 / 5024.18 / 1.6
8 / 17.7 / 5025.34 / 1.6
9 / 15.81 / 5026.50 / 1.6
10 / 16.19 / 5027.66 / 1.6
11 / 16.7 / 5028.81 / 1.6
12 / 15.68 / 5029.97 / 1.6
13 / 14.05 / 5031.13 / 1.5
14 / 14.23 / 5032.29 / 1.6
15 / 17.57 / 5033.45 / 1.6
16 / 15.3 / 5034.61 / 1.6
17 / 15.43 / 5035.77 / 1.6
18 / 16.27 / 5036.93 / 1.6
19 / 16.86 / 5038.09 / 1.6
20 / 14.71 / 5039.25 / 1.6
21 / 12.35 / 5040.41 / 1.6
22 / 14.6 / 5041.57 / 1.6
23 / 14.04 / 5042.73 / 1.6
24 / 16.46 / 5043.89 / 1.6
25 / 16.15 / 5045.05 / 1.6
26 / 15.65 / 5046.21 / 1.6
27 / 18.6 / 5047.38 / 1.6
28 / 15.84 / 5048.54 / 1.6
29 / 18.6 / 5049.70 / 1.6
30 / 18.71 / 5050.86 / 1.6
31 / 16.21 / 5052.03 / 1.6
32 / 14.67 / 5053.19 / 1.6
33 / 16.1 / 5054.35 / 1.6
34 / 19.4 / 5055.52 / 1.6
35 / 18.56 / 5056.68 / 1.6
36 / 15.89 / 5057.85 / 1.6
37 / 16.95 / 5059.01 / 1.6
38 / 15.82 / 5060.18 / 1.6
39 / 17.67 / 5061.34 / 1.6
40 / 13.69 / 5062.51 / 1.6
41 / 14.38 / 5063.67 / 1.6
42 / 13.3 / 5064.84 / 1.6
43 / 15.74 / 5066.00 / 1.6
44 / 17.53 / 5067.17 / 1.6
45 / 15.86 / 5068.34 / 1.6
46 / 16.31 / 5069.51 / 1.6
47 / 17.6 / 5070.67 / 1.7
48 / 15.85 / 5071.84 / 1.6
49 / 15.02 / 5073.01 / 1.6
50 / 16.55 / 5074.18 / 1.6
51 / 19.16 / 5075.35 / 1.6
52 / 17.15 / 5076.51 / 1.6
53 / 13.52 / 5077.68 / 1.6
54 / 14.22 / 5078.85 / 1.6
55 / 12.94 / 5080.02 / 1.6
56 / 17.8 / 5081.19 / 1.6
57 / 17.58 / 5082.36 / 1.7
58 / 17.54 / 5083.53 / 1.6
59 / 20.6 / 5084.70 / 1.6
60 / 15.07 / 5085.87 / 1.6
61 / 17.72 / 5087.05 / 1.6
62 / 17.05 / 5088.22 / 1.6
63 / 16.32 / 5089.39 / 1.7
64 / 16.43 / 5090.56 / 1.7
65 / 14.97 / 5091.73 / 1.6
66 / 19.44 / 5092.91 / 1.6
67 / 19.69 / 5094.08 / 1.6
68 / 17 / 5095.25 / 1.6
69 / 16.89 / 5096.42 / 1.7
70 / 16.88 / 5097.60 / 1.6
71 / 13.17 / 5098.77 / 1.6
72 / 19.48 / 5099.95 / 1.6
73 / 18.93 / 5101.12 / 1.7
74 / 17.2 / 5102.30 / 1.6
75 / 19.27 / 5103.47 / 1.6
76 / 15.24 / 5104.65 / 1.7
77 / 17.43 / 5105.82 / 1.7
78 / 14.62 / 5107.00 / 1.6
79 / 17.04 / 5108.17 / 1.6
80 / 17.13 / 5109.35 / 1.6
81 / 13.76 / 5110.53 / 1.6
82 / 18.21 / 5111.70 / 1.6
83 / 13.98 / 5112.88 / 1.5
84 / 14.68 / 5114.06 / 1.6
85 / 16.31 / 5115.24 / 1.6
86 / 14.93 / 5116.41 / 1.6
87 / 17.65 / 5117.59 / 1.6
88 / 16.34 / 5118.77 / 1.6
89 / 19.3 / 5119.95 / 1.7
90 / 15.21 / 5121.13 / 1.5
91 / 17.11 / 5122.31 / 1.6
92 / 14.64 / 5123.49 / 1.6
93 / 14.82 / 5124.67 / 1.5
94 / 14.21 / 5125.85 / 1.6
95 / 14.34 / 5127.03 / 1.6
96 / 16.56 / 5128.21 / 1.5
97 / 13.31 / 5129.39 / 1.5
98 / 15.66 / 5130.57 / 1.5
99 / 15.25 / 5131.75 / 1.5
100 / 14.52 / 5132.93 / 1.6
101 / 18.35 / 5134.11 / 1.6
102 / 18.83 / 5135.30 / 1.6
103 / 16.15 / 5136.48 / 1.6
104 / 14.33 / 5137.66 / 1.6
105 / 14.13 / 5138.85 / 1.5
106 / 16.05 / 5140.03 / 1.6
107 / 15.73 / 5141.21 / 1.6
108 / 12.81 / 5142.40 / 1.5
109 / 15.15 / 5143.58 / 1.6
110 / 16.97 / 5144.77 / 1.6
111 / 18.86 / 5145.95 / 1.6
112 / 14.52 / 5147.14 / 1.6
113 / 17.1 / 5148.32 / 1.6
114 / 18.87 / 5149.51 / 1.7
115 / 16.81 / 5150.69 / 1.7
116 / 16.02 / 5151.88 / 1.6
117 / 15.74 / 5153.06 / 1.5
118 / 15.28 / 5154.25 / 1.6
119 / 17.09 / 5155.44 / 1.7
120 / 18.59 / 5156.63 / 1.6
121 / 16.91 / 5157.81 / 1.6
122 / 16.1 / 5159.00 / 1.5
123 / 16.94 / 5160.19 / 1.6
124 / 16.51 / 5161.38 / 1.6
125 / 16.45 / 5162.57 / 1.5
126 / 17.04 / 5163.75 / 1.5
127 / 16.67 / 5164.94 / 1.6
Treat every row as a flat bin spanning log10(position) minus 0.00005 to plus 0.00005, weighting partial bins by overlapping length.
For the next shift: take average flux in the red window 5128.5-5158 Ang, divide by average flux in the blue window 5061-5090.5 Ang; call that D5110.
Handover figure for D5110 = 0.99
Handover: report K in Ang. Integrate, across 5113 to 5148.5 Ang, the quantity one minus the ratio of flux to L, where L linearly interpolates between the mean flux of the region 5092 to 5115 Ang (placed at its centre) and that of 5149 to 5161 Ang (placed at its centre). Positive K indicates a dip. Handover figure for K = 2.23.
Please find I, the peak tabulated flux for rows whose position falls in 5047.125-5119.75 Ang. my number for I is 20.6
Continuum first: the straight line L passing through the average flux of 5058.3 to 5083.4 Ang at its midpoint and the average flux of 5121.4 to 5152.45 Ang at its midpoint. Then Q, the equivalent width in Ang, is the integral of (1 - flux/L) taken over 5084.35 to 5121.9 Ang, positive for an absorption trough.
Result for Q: -2.1 Ang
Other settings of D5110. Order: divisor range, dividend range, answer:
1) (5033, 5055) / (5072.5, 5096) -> 1.05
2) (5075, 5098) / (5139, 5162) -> 0.97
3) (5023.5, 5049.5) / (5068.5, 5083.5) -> 1.01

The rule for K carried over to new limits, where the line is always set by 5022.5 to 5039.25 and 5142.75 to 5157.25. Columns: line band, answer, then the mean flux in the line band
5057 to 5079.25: 0.47 Ang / 16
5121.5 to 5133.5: 1.11 Ang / 15.1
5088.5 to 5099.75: -0.30 Ang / 16.9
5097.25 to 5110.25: -0.32 Ang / 16.9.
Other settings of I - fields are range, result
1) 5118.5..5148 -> 19.3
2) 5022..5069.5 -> 20.05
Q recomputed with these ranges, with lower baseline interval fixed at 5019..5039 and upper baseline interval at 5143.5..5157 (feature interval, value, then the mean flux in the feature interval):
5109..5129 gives 0.9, 15.8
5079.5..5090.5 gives -0.4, 17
